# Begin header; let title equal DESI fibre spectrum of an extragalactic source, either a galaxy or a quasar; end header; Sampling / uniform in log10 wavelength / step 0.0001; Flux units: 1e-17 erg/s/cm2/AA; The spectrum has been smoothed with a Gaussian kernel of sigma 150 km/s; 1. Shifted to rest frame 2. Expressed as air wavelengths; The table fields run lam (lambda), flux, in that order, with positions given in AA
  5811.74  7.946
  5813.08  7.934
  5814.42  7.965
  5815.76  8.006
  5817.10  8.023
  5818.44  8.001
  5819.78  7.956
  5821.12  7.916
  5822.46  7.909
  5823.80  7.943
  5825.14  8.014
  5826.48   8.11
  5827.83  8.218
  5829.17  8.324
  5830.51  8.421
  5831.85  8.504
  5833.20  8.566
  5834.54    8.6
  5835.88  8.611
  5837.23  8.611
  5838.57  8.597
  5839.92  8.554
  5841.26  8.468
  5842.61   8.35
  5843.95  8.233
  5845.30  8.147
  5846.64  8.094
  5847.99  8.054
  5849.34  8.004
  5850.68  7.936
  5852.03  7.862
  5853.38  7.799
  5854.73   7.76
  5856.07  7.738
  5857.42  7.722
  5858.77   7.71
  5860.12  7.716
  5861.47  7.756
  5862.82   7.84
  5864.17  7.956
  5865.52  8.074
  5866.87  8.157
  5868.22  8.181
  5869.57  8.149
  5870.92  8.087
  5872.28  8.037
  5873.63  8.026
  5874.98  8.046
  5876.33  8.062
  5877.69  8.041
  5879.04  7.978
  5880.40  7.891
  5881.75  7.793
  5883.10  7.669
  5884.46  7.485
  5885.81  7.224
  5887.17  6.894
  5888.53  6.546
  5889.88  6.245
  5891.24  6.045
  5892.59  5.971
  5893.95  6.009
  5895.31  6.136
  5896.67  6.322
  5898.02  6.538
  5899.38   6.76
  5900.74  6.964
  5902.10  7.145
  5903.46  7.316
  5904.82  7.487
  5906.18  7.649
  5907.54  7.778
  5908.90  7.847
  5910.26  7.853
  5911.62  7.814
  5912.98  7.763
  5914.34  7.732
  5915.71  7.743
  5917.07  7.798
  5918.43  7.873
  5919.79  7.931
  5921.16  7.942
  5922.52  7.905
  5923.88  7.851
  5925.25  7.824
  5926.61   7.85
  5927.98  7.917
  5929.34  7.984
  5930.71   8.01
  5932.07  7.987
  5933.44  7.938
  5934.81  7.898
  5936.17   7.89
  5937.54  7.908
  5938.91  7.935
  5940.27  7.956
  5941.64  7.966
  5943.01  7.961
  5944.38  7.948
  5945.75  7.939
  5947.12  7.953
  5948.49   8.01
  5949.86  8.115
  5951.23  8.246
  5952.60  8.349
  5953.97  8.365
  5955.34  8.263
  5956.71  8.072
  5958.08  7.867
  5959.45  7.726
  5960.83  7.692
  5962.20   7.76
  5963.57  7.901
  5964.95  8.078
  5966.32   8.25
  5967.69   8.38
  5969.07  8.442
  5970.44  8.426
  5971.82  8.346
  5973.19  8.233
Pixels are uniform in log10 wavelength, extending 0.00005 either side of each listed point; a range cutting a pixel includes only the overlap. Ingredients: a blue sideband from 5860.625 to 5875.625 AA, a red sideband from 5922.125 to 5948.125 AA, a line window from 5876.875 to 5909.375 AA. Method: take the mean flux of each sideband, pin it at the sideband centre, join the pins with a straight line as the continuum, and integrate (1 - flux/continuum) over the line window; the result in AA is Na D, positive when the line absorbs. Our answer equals 3.7 AA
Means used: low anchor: 8.03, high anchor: 7.93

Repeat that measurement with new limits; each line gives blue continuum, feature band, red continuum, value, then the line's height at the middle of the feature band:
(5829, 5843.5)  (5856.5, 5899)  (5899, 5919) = 3.00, 7.98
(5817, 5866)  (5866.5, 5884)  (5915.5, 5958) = 0.14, 8.07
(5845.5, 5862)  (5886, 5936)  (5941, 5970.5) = 3.79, 7.98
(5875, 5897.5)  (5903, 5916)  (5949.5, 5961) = -0.53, 7.4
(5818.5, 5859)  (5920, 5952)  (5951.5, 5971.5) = 0.68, 8.13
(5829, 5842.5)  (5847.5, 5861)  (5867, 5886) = 0.70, 8.25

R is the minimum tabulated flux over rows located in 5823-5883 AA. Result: 7.71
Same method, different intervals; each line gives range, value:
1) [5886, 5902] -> 5.971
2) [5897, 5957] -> 6.538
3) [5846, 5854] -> 7.799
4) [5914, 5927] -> 7.732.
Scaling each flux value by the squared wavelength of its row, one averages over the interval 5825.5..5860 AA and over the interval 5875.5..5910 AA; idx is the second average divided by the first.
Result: 0.9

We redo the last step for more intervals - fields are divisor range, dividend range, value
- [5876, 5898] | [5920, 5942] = 1.15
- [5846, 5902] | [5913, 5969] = 1.09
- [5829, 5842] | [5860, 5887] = 0.94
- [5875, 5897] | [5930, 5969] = 1.16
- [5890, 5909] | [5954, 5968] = 1.20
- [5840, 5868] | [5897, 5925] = 0.97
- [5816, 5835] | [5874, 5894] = 0.90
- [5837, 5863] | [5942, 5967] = 1.03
